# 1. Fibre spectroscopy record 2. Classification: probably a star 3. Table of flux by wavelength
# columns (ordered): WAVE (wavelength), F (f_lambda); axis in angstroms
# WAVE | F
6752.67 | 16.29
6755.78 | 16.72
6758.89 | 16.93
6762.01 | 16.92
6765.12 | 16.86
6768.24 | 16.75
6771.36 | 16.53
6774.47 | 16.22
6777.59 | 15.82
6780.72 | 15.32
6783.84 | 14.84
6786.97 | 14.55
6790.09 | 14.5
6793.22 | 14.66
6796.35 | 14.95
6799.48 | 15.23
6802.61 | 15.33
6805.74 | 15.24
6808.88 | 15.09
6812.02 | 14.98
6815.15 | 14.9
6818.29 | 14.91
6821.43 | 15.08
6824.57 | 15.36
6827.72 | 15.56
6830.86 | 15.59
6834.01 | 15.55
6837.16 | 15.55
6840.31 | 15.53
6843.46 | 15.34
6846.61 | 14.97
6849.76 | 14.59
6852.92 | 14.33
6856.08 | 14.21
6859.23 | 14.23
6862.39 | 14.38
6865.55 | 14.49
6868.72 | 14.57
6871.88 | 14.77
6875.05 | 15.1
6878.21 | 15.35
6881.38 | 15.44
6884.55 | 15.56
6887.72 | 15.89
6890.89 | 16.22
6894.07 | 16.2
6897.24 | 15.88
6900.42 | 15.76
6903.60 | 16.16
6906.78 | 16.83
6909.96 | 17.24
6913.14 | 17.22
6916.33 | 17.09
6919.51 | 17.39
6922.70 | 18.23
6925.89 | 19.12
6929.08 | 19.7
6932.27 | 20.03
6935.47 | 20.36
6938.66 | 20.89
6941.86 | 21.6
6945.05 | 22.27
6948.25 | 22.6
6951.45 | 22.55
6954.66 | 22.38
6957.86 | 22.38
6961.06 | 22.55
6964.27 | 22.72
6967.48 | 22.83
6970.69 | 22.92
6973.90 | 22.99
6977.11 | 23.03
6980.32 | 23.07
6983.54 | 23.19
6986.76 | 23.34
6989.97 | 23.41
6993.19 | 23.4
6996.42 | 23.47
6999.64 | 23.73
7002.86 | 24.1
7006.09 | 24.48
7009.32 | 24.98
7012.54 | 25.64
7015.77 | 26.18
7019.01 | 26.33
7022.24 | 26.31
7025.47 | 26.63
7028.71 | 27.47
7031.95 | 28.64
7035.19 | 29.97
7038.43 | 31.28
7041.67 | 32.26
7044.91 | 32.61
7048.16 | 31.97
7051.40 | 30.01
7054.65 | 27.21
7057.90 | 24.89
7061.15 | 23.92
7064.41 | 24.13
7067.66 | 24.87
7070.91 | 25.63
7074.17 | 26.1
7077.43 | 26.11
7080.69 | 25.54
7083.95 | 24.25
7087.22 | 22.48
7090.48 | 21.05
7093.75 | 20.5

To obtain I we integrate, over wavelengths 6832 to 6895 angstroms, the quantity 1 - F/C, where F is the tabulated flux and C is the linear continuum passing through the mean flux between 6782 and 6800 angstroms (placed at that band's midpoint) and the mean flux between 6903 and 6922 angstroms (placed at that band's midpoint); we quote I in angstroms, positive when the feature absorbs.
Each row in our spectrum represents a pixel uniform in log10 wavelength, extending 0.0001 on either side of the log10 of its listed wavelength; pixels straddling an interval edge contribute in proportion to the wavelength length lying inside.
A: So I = 4.1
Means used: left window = 14.8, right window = 17.1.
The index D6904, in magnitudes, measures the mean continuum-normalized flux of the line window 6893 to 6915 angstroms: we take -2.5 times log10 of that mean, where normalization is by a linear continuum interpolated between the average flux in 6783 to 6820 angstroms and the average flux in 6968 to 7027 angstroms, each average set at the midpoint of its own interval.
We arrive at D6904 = 0.20 mag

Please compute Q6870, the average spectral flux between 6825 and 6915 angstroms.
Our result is 15.5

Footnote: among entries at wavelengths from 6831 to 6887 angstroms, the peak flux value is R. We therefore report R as 15.56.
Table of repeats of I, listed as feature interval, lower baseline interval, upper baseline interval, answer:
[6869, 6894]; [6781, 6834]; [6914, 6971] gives 3.8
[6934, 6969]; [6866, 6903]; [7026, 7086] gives -3.3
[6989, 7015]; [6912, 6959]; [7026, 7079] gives 0.4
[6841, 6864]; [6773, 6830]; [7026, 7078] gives 4.0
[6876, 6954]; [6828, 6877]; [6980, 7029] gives 3.4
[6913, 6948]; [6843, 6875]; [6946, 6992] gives 0.6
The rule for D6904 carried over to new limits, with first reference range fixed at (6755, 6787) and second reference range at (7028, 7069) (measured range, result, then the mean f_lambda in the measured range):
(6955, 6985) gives 0.10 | 22.8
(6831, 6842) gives 0.22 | 15.5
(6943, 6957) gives 0.08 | 22.4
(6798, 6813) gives 0.17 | 15.2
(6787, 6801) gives 0.16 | 14.8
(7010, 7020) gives 0.04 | 25.9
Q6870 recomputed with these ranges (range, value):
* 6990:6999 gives 23.4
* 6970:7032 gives 24.6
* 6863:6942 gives 17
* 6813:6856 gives 15.1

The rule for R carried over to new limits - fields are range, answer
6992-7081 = 32.61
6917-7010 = 24.98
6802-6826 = 15.36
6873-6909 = 16.83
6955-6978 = 23.03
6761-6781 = 16.92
